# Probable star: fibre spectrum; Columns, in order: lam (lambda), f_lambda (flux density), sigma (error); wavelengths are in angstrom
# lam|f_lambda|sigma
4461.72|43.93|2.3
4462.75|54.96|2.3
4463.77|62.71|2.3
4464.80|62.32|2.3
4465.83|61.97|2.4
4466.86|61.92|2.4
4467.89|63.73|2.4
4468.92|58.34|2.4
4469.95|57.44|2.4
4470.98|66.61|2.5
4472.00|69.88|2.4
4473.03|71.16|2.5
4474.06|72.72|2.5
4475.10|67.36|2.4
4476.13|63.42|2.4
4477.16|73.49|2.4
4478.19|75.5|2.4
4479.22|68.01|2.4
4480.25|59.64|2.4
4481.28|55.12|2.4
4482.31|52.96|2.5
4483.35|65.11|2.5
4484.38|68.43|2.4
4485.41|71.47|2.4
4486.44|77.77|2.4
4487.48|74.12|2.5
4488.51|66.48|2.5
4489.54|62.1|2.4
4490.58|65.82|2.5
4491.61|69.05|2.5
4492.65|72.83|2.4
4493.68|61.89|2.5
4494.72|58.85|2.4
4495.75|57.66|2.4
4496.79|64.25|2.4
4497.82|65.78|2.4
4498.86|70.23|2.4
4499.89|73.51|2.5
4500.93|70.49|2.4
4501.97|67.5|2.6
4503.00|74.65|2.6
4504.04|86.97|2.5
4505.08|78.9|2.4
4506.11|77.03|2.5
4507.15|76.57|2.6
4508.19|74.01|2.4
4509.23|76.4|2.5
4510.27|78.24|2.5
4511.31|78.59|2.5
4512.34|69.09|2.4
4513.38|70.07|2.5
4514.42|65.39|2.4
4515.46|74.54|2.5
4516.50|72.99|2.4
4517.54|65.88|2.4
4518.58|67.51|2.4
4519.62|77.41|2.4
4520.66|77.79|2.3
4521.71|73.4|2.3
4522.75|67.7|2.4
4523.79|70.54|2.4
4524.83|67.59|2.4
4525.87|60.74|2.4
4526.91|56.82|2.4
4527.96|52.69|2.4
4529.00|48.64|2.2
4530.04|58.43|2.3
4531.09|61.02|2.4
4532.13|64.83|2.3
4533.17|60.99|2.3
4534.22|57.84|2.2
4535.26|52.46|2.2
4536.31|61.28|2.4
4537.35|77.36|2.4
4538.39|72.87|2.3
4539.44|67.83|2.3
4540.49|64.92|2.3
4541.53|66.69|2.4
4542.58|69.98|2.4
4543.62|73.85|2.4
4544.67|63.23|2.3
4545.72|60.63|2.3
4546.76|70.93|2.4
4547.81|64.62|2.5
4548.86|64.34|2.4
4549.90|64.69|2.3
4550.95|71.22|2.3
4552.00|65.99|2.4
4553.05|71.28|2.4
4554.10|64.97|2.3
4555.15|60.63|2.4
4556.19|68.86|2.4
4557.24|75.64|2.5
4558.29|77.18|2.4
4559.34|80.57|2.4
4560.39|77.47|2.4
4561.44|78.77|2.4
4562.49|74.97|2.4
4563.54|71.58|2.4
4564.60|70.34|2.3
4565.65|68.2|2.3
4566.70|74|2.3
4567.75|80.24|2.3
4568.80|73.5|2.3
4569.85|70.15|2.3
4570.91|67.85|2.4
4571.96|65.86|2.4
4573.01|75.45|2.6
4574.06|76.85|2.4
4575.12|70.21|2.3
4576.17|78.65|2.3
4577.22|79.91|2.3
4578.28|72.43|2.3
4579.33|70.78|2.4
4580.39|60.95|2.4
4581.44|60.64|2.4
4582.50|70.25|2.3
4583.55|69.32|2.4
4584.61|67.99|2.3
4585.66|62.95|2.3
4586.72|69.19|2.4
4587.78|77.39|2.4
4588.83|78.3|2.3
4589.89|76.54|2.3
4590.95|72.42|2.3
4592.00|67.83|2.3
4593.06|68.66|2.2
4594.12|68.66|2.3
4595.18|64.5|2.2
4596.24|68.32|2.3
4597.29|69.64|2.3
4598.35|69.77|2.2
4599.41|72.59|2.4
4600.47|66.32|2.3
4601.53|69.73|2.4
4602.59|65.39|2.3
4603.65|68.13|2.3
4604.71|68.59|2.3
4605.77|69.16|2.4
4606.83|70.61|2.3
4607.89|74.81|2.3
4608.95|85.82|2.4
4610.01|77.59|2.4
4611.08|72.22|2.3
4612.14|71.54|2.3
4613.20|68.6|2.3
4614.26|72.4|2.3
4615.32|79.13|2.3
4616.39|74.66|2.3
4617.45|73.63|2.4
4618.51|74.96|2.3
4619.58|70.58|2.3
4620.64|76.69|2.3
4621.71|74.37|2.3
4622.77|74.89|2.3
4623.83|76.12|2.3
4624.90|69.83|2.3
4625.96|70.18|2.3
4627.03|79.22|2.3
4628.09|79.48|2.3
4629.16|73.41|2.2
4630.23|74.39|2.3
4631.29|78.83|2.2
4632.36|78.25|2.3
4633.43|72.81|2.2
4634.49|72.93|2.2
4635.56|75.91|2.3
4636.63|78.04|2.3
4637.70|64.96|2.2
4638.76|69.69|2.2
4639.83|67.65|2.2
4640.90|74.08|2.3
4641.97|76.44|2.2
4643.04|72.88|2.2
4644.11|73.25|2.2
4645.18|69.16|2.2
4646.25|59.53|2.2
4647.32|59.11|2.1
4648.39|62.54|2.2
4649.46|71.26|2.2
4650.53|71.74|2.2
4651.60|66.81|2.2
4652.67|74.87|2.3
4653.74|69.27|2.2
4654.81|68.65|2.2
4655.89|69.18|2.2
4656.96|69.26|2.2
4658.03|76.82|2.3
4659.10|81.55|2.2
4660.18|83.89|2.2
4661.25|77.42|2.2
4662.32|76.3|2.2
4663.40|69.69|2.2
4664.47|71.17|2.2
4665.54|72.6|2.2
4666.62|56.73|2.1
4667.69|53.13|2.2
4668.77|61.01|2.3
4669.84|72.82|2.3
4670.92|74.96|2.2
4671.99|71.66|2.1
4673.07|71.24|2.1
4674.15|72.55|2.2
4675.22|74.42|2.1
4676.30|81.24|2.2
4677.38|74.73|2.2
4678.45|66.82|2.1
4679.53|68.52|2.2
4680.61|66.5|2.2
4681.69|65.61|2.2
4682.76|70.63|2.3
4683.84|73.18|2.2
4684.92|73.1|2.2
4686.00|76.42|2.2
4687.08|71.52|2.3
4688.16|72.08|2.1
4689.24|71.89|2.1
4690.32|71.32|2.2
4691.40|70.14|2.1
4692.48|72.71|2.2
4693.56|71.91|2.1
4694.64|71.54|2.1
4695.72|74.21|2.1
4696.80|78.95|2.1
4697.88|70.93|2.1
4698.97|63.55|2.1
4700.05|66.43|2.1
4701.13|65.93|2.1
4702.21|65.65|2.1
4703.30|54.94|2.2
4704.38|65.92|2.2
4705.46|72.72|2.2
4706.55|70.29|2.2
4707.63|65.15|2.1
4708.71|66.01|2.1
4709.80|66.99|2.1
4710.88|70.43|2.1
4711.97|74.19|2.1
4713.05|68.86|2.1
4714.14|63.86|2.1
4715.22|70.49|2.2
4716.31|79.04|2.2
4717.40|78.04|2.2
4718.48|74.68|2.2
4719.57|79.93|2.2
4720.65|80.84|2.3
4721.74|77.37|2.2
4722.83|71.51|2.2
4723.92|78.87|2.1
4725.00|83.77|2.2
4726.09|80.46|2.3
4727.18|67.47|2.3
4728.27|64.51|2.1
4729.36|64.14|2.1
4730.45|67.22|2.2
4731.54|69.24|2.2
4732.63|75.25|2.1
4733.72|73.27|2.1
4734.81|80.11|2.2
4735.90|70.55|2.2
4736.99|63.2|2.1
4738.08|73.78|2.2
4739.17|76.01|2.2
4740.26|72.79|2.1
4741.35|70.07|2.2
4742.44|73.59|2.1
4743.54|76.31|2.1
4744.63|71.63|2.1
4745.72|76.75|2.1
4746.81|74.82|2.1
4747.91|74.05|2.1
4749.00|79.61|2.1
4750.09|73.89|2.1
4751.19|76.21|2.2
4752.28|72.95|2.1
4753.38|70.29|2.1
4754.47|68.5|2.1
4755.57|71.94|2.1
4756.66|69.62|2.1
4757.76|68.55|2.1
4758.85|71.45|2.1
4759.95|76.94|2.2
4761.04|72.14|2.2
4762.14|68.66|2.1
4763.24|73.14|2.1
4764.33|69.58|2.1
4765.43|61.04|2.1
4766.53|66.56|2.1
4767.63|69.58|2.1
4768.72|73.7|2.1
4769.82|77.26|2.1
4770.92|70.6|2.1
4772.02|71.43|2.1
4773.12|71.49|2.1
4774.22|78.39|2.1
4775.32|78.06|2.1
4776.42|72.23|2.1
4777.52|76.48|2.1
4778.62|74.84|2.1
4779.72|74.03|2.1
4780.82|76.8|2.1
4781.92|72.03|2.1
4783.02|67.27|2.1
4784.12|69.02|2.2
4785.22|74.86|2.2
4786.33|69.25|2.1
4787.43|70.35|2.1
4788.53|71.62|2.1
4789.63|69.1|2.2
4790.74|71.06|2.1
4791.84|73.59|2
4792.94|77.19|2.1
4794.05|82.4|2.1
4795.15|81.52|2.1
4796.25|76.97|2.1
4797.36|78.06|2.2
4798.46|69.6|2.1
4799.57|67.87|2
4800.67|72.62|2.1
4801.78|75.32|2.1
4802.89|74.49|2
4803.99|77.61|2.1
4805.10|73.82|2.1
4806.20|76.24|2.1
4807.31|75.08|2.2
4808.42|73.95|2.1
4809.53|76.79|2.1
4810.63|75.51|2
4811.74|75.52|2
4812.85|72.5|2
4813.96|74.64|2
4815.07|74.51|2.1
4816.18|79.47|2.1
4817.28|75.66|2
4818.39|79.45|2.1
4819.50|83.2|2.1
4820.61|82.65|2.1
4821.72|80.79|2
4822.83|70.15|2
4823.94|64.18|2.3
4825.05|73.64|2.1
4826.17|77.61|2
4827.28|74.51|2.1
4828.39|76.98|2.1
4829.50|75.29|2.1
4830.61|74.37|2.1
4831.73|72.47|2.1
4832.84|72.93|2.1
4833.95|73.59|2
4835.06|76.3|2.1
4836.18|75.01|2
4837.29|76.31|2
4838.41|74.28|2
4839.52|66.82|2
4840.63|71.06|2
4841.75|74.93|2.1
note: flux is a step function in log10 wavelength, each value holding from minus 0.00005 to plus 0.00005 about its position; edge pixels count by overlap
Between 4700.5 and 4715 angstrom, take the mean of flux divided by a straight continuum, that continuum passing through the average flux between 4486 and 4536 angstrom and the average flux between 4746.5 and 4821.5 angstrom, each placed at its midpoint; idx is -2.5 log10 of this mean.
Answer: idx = 0.08 mag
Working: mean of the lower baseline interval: 68.1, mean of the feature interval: 67.1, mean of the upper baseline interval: 73.8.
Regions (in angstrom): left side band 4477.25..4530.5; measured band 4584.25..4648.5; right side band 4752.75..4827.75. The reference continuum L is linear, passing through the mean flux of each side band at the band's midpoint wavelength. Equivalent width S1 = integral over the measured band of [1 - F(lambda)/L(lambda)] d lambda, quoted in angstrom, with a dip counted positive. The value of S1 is -1.3 angstrom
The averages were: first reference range 68.6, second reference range 73.6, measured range 71.9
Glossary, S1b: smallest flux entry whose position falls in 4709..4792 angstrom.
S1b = 61.04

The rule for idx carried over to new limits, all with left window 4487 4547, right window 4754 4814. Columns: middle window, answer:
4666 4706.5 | 0.02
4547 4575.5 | -0.04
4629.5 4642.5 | -0.05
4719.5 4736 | -0.03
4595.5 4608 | 0.01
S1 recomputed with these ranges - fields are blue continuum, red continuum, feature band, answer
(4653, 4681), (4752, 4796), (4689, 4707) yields 0.6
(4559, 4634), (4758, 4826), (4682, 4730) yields 1.2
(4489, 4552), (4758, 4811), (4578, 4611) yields -0.4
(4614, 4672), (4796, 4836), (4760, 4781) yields 0.5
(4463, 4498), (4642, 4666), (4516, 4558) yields 0.8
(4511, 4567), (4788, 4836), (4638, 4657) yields 0.4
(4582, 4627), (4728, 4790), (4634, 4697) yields 0.7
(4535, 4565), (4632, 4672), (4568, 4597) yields -0.4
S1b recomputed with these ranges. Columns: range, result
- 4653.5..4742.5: 53.13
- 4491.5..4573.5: 48.64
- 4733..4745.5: 63.2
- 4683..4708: 54.94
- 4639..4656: 59.11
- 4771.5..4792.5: 67.27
